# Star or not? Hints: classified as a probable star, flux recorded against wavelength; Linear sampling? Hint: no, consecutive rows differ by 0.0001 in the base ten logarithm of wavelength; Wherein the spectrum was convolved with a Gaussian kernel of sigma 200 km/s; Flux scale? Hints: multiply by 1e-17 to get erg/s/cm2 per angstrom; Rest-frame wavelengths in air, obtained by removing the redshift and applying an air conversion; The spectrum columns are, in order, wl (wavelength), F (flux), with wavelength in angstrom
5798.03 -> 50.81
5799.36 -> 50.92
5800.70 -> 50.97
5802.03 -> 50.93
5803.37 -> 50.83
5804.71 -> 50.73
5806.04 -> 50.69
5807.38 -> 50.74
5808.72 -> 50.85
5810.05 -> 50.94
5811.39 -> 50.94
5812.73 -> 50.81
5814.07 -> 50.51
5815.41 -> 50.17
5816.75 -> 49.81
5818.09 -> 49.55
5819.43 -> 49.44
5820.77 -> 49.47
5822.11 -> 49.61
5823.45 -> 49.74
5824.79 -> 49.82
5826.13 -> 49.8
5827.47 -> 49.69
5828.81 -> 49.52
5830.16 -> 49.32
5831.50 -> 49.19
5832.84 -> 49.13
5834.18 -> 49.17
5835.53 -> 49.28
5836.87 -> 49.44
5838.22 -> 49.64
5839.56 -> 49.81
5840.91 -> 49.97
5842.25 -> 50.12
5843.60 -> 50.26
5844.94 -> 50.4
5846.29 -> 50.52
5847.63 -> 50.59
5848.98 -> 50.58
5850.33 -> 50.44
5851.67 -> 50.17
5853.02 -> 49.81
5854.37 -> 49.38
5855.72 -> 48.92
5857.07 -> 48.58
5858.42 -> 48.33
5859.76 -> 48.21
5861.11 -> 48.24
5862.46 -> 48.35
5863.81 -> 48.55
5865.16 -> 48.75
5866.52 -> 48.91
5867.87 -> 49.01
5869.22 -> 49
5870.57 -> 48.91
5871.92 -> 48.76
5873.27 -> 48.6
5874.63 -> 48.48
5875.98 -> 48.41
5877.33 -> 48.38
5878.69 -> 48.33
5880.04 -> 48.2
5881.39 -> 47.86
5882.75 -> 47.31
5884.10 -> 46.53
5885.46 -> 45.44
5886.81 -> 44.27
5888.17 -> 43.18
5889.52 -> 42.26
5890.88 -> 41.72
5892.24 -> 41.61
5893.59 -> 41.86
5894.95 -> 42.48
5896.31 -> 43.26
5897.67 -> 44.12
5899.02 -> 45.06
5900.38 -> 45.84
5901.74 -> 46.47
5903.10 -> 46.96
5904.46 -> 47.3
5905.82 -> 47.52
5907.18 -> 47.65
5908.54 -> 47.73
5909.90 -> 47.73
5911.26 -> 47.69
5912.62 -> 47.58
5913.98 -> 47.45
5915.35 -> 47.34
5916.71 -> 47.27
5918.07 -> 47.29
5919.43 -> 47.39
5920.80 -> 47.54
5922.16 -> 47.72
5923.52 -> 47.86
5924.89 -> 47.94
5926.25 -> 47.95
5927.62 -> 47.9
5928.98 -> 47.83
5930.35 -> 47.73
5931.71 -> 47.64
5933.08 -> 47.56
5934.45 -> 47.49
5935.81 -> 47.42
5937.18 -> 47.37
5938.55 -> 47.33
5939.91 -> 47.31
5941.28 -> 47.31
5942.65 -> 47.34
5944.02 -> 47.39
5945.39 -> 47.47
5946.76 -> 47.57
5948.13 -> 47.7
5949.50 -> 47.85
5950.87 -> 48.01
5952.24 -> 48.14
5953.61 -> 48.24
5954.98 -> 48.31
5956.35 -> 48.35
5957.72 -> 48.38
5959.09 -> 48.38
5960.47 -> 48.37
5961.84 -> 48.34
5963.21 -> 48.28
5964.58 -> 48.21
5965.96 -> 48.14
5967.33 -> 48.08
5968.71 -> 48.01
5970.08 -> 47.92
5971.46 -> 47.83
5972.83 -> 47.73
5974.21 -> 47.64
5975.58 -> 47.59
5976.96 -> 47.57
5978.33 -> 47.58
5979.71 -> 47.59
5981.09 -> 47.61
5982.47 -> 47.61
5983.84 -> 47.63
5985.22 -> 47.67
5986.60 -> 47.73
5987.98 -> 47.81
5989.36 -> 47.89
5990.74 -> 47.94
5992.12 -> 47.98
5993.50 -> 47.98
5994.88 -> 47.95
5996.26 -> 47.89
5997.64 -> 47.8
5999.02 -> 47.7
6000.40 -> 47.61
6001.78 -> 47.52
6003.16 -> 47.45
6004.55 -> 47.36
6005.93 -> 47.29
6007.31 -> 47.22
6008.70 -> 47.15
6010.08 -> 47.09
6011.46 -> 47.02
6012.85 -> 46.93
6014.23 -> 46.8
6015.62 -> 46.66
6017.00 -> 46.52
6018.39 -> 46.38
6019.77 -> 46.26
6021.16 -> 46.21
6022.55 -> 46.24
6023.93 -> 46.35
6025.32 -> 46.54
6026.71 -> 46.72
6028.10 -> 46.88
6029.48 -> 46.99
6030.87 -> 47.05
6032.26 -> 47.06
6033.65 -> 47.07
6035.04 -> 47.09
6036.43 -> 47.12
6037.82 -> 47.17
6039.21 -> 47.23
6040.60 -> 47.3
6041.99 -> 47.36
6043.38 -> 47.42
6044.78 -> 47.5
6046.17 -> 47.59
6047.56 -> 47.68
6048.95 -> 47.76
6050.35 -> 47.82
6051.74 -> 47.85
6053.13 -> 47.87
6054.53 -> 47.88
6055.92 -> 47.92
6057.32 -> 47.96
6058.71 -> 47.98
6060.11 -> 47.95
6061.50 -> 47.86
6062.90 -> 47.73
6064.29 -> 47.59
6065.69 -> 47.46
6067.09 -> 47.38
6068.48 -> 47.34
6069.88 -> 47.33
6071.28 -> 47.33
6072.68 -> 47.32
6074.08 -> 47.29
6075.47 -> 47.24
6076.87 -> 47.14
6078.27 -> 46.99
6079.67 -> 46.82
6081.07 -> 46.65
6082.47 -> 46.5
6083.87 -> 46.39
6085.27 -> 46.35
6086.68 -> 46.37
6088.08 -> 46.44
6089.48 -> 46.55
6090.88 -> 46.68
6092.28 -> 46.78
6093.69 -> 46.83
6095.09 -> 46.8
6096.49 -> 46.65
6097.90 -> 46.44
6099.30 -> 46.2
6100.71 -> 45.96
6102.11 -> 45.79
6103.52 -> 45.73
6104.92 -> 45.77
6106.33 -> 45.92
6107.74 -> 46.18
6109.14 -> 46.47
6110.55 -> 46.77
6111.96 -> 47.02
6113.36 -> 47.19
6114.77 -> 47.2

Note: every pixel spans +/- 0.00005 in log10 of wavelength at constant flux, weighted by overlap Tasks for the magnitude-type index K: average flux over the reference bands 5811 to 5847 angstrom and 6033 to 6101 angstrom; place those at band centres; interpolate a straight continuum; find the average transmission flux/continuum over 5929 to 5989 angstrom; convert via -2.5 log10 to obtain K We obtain 0.01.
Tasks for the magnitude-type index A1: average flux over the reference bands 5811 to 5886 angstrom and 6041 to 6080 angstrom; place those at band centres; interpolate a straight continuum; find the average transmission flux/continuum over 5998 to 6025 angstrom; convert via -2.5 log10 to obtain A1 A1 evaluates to 0.02 mag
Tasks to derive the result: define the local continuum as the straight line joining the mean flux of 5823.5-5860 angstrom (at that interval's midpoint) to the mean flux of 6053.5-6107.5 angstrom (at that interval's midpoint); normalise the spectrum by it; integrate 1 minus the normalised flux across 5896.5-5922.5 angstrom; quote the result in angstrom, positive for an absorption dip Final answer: 1.0 angstrom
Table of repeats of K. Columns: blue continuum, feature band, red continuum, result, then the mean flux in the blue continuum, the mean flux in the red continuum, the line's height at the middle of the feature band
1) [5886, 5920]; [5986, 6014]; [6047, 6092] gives -0.02 mag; 45.6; 47.3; 46.6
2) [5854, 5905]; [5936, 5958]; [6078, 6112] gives -0.03 mag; 46.7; 46.4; 46.6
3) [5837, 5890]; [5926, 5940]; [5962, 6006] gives 0.01 mag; 48.5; 47.8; 48.1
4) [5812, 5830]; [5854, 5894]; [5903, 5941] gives 0.03 mag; 49.8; 47.6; 48.6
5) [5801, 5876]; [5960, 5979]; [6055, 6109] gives 0.00 mag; 49.7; 46.9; 48.2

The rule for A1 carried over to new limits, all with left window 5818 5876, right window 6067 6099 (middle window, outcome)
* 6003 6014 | 0.011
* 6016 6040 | 0.015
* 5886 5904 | 0.118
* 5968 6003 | 0.003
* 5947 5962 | 0.001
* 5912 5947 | 0.022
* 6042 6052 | -0.009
